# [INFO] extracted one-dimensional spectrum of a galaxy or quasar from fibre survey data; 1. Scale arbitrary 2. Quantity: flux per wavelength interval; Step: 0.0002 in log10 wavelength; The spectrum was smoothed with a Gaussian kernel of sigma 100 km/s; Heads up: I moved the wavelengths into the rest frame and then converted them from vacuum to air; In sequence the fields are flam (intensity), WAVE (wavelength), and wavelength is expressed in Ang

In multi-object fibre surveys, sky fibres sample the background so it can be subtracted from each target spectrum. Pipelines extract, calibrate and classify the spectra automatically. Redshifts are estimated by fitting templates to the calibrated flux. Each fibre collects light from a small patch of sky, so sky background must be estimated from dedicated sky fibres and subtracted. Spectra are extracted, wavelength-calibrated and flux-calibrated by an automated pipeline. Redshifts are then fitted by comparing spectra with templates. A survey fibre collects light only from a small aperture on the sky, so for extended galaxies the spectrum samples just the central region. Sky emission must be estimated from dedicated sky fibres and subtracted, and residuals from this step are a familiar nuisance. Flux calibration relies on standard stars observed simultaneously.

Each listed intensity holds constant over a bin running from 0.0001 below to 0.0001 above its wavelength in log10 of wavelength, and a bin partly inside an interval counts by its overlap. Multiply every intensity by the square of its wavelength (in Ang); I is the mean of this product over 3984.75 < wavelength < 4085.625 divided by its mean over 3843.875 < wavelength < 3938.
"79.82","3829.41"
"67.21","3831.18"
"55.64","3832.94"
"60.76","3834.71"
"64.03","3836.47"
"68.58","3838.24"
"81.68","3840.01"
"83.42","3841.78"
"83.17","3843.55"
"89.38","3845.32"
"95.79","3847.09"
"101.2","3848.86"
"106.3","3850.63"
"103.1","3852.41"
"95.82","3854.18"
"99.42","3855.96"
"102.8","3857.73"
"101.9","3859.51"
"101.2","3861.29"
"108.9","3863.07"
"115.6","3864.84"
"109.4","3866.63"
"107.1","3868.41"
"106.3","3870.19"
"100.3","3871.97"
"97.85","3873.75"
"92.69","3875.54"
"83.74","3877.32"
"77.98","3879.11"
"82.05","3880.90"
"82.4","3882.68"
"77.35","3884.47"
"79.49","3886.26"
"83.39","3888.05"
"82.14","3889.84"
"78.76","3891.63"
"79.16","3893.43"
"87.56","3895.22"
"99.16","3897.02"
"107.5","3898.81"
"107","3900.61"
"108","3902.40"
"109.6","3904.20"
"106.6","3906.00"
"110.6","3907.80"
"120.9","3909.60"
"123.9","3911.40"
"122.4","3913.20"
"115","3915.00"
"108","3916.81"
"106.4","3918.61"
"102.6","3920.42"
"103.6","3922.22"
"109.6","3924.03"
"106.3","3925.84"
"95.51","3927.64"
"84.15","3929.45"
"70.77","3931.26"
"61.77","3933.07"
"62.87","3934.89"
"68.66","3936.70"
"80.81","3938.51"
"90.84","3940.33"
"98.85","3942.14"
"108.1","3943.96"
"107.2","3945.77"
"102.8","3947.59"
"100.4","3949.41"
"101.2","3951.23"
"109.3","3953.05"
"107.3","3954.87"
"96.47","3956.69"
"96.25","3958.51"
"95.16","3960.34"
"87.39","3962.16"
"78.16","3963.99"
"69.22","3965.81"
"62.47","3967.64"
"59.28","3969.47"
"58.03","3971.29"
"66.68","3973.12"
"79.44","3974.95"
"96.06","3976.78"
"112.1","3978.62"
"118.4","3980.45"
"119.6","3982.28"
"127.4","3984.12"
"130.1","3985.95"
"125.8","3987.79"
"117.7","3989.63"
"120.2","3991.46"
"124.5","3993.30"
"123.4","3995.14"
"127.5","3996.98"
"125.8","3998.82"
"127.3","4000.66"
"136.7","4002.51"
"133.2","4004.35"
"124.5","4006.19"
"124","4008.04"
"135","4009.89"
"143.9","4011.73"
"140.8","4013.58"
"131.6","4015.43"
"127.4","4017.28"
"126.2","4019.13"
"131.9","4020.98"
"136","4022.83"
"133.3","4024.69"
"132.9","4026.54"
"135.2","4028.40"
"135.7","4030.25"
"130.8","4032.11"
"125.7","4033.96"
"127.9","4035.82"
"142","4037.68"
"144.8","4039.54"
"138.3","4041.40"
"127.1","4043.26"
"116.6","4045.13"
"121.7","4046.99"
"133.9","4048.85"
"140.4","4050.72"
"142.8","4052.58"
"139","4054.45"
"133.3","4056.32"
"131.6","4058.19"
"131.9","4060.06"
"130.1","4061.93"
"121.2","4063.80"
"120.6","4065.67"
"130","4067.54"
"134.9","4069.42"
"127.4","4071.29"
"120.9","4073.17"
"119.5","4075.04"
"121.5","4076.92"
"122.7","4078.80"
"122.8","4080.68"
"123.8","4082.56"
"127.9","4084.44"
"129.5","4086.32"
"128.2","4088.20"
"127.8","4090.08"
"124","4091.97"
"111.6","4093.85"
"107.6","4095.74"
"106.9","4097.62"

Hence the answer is 1.44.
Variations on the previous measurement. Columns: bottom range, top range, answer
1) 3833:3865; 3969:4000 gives 1.28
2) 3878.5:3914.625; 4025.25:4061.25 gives 1.48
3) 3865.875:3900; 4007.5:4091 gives 1.57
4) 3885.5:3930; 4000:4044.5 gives 1.38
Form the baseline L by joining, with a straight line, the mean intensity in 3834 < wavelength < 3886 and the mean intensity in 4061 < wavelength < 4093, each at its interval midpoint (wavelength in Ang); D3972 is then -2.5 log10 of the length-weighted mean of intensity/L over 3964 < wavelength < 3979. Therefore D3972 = 0.421 mag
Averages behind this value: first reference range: 92.4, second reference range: 125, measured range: 74.3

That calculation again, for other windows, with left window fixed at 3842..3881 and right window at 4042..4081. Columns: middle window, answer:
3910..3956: 0.113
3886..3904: 0.123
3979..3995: -0.050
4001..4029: -0.097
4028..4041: -0.089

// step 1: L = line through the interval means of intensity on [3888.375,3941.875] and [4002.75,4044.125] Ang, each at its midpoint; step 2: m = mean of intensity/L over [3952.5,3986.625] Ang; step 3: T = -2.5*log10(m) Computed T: 0.236 mag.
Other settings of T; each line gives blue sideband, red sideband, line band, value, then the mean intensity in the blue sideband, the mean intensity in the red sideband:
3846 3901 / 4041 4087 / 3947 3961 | 0.08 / 95.1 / 128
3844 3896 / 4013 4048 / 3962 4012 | 0.12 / 94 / 132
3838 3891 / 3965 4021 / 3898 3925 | -0.10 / 93.6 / 114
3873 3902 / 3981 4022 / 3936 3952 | 0.13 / 87.7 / 128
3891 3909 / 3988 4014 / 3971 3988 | 0.18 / 100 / 129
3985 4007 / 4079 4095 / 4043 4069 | -0.04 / 126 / 124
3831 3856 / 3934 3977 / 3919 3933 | -0.10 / 83.7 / 86.6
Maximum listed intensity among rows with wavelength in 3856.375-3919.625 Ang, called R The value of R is 123.9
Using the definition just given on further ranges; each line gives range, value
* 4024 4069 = 144.8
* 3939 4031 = 143.9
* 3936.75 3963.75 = 109.3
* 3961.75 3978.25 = 96.06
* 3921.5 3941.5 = 109.6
